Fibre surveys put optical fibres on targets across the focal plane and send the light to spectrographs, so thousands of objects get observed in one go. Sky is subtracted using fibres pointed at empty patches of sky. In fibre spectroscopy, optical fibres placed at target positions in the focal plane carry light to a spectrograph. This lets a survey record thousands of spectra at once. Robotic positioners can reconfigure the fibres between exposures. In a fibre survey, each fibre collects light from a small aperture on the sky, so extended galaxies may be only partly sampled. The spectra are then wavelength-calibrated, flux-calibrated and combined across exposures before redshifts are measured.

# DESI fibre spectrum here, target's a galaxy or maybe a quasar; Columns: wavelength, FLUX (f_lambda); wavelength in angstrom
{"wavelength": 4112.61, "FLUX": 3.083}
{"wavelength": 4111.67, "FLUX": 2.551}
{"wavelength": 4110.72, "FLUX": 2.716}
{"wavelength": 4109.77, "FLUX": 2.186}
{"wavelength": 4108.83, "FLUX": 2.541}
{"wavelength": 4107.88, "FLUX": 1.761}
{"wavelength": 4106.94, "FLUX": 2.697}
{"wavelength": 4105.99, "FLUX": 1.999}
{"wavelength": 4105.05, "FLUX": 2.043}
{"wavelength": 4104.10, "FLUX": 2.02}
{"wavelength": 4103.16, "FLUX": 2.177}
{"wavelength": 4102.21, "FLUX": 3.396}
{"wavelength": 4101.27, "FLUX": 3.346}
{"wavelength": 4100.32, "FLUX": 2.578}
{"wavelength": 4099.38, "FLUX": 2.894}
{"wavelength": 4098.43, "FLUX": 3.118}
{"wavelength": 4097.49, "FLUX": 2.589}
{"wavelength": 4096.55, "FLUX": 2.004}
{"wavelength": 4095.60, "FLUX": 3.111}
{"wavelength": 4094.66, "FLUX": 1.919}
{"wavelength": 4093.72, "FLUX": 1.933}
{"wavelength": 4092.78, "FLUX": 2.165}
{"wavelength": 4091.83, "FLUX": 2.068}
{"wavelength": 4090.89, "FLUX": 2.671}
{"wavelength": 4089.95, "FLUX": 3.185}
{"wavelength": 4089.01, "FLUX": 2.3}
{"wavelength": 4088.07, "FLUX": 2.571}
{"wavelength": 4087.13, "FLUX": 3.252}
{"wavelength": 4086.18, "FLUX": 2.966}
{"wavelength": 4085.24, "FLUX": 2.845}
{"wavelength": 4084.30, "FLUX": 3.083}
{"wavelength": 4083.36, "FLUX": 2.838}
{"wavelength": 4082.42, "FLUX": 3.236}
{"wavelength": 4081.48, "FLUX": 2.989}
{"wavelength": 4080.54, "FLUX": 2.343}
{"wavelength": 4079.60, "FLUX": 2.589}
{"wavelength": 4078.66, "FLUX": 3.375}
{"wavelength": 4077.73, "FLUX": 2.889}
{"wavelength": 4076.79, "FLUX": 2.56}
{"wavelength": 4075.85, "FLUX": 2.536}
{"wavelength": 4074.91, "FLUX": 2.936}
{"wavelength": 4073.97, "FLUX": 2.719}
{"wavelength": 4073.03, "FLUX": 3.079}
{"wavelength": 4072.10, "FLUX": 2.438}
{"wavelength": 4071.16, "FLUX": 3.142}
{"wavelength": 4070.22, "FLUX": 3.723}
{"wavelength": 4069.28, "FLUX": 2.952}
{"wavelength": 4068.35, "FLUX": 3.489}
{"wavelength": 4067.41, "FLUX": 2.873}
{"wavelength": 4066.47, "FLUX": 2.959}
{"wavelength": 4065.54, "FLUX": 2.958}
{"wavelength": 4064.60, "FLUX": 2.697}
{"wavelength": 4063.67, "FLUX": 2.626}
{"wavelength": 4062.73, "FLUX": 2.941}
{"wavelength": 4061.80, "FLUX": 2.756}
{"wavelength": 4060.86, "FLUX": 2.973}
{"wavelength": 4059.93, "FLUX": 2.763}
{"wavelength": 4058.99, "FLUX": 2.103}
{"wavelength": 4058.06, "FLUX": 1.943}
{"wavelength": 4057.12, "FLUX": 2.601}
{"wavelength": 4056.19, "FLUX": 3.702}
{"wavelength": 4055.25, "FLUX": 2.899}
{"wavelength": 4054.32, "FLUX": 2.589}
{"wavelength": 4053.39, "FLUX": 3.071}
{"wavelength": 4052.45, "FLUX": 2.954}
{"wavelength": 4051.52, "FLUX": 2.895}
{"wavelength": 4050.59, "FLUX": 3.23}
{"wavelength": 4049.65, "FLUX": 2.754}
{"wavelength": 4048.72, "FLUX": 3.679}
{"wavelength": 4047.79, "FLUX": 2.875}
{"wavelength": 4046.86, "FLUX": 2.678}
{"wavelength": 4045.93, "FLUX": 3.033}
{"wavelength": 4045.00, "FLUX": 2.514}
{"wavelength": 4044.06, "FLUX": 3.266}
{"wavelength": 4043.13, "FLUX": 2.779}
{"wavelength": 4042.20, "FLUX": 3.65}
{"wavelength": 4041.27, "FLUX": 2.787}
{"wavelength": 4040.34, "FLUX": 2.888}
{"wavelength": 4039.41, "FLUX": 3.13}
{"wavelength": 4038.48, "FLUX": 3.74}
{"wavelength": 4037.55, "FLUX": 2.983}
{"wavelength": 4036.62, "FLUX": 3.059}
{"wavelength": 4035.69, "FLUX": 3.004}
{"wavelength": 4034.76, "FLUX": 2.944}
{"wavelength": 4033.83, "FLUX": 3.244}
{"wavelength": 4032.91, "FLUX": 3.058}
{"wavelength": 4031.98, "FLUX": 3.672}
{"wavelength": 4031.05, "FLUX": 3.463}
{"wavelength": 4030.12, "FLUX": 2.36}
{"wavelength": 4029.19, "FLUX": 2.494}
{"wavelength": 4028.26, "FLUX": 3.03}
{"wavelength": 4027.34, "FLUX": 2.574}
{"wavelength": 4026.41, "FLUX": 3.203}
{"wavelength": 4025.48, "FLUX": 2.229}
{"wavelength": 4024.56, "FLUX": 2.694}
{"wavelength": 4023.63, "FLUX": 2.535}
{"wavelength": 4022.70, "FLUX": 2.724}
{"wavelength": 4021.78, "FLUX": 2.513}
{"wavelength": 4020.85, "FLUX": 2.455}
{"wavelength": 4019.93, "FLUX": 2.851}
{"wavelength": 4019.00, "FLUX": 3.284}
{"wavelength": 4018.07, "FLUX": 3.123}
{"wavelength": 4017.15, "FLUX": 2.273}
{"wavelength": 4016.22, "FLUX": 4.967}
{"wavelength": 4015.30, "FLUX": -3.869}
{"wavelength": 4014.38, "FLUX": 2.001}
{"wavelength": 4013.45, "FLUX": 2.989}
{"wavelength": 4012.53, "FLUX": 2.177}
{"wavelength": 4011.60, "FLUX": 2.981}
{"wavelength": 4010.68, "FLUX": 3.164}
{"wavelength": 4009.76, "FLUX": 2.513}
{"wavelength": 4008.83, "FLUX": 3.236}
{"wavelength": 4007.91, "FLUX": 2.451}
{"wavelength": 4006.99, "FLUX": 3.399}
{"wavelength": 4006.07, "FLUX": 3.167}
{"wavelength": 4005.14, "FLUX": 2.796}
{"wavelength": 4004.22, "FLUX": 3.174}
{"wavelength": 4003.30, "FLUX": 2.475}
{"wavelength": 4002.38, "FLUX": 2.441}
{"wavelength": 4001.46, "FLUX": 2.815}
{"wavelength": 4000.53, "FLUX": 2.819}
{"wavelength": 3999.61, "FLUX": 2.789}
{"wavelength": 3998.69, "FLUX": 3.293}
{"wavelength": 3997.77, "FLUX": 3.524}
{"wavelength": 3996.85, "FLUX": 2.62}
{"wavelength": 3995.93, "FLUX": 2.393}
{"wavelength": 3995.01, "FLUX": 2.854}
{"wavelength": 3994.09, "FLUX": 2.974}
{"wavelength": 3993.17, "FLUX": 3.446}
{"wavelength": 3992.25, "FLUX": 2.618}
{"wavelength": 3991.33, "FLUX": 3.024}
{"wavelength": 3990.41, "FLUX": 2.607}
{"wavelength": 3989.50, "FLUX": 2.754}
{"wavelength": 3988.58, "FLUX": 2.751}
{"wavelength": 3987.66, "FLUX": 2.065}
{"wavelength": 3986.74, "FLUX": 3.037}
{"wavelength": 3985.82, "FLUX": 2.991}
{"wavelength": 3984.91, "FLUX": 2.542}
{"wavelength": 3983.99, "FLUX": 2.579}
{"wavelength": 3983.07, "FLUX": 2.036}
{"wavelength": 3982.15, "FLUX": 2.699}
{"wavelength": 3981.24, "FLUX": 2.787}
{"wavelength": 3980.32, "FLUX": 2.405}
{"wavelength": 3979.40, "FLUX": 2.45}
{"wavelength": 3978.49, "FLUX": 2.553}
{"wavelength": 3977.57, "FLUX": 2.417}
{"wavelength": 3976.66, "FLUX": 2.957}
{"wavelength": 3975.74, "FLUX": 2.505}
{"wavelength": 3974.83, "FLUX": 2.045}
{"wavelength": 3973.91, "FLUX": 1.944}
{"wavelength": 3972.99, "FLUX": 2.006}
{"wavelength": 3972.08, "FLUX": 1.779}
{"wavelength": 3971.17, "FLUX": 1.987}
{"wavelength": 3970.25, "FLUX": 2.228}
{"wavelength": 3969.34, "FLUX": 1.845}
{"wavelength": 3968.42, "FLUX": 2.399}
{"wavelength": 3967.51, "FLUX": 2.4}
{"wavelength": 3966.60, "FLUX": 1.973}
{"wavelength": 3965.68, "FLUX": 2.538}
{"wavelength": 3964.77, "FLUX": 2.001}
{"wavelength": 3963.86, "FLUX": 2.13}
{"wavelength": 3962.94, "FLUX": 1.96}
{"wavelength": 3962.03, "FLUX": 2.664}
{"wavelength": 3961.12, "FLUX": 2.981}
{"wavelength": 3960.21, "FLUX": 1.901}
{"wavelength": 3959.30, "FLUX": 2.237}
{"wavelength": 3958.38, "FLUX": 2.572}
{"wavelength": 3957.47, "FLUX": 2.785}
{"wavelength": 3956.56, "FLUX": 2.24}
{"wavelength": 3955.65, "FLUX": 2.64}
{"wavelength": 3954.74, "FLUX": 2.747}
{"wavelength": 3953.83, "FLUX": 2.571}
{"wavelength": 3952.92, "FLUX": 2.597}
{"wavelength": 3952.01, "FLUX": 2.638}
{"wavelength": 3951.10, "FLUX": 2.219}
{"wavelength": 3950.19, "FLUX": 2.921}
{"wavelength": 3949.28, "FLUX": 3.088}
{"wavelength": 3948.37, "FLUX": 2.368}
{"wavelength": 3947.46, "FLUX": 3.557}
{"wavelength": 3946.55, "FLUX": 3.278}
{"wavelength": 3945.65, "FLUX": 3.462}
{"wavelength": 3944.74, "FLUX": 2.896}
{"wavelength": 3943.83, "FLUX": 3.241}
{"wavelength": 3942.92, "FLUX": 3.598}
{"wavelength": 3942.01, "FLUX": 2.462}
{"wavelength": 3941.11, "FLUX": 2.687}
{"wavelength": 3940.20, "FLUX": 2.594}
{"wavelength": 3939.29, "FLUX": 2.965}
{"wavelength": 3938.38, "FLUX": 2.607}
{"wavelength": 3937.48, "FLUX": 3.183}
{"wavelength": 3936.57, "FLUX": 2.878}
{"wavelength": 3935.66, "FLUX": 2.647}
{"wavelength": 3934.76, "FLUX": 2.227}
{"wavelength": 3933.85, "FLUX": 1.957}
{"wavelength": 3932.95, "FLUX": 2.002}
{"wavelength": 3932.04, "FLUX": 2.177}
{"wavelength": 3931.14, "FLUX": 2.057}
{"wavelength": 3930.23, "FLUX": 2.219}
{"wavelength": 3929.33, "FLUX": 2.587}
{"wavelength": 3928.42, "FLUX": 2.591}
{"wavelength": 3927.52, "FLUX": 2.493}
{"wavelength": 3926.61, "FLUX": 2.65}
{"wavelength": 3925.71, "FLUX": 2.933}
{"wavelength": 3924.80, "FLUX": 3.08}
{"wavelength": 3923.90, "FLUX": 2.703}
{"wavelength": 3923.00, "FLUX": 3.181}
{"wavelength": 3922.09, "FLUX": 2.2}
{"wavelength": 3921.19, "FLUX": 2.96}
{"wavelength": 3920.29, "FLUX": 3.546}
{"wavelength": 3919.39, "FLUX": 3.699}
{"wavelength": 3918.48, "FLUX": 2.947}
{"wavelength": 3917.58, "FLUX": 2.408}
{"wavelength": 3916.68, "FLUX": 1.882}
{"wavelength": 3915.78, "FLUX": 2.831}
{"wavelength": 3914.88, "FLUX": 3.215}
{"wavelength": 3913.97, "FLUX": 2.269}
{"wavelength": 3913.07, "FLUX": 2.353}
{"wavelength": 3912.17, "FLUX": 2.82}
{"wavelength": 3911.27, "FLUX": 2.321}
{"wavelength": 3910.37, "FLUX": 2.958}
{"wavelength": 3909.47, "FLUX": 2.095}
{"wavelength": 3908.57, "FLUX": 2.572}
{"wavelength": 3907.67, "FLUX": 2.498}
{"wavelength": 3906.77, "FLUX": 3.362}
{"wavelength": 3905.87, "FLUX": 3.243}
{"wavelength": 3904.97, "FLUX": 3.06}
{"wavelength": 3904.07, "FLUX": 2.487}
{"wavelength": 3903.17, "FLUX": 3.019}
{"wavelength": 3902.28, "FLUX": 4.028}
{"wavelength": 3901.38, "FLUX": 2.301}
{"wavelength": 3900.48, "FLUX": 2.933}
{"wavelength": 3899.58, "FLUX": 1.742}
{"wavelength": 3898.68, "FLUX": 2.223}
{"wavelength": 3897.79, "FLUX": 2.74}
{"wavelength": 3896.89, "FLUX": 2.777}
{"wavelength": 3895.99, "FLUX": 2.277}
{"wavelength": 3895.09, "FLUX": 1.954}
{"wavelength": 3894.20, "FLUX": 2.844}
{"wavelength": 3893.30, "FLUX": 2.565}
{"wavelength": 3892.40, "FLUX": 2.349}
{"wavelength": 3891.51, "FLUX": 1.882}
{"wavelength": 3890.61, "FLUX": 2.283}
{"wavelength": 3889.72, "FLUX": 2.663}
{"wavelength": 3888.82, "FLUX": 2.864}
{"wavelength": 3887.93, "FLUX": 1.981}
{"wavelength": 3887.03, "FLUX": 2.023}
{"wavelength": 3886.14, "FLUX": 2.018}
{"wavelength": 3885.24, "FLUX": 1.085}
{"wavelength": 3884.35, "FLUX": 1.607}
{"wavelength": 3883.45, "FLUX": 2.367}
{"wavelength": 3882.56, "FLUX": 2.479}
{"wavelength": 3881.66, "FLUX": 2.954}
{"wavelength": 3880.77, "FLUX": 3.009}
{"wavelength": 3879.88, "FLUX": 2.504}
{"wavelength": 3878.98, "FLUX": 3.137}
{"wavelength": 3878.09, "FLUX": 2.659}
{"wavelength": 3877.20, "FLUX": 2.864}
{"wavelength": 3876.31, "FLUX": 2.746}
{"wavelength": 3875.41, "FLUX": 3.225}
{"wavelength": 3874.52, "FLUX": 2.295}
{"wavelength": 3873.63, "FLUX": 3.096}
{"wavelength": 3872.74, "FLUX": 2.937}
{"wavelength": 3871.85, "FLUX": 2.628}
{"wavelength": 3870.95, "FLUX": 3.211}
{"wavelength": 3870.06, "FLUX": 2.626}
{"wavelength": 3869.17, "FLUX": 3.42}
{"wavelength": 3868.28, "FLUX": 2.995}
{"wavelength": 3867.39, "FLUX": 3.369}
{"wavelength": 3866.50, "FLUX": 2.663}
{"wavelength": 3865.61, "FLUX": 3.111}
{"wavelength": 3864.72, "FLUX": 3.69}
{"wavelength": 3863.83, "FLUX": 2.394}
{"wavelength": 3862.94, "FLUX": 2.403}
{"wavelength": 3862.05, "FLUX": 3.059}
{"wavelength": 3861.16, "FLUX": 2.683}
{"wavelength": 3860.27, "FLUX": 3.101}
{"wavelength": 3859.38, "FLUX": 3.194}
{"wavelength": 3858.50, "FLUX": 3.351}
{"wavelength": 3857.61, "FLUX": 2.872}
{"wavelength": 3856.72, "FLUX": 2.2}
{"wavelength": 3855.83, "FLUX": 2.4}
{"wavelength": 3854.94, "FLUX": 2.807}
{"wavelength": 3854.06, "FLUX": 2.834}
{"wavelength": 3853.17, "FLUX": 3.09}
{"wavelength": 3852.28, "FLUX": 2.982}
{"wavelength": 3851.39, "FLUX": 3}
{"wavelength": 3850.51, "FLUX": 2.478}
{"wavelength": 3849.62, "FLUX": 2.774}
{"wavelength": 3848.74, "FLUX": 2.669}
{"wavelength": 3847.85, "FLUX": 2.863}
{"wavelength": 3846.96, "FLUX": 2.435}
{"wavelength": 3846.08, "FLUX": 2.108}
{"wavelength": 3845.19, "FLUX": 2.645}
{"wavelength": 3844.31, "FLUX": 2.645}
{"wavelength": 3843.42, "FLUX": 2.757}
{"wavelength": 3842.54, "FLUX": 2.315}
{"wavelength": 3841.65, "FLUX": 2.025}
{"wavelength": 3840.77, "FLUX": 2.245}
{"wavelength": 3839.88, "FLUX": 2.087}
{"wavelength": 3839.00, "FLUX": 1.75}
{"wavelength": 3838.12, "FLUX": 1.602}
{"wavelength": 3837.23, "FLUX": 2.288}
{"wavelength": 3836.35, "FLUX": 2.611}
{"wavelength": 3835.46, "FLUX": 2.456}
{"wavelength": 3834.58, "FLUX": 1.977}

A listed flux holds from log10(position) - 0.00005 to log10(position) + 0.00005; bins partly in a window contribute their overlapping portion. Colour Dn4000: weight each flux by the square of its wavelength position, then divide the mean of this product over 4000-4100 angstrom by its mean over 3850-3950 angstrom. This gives 1.11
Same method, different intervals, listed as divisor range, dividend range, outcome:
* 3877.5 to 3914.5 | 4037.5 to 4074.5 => 1.27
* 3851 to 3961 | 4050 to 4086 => 1.16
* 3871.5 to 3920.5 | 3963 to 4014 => 1.05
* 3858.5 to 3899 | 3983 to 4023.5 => 1.08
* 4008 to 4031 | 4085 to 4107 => 1.05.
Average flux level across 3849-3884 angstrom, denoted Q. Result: 2.86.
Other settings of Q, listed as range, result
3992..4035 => 2.74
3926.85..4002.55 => 2.59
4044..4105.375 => 2.79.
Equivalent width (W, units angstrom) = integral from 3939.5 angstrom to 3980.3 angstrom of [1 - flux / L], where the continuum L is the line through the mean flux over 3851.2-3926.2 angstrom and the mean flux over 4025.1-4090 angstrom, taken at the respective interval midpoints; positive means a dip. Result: 4.0 angstrom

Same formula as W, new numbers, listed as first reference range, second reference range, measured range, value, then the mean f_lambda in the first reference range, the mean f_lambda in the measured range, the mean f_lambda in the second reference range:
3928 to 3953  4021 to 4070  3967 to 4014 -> 2.7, 2.71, 2.64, 2.92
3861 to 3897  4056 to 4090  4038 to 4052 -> -1.2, 2.62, 3.06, 2.85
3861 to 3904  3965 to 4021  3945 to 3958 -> -1.0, 2.64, 2.8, 2.56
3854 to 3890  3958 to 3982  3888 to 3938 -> -1.7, 2.72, 2.63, 2.3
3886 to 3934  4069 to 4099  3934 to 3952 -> -1.6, 2.6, 2.87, 2.75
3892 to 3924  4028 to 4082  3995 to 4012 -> -0.2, 2.7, 2.89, 2.94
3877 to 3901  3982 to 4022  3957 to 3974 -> 2.3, 2.39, 2.23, 2.68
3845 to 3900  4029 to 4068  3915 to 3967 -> 2.0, 2.65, 2.66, 2.95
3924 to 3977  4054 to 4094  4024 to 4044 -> -2.1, 2.53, 3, 2.8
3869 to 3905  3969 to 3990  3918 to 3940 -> -1.6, 2.57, 2.68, 2.41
